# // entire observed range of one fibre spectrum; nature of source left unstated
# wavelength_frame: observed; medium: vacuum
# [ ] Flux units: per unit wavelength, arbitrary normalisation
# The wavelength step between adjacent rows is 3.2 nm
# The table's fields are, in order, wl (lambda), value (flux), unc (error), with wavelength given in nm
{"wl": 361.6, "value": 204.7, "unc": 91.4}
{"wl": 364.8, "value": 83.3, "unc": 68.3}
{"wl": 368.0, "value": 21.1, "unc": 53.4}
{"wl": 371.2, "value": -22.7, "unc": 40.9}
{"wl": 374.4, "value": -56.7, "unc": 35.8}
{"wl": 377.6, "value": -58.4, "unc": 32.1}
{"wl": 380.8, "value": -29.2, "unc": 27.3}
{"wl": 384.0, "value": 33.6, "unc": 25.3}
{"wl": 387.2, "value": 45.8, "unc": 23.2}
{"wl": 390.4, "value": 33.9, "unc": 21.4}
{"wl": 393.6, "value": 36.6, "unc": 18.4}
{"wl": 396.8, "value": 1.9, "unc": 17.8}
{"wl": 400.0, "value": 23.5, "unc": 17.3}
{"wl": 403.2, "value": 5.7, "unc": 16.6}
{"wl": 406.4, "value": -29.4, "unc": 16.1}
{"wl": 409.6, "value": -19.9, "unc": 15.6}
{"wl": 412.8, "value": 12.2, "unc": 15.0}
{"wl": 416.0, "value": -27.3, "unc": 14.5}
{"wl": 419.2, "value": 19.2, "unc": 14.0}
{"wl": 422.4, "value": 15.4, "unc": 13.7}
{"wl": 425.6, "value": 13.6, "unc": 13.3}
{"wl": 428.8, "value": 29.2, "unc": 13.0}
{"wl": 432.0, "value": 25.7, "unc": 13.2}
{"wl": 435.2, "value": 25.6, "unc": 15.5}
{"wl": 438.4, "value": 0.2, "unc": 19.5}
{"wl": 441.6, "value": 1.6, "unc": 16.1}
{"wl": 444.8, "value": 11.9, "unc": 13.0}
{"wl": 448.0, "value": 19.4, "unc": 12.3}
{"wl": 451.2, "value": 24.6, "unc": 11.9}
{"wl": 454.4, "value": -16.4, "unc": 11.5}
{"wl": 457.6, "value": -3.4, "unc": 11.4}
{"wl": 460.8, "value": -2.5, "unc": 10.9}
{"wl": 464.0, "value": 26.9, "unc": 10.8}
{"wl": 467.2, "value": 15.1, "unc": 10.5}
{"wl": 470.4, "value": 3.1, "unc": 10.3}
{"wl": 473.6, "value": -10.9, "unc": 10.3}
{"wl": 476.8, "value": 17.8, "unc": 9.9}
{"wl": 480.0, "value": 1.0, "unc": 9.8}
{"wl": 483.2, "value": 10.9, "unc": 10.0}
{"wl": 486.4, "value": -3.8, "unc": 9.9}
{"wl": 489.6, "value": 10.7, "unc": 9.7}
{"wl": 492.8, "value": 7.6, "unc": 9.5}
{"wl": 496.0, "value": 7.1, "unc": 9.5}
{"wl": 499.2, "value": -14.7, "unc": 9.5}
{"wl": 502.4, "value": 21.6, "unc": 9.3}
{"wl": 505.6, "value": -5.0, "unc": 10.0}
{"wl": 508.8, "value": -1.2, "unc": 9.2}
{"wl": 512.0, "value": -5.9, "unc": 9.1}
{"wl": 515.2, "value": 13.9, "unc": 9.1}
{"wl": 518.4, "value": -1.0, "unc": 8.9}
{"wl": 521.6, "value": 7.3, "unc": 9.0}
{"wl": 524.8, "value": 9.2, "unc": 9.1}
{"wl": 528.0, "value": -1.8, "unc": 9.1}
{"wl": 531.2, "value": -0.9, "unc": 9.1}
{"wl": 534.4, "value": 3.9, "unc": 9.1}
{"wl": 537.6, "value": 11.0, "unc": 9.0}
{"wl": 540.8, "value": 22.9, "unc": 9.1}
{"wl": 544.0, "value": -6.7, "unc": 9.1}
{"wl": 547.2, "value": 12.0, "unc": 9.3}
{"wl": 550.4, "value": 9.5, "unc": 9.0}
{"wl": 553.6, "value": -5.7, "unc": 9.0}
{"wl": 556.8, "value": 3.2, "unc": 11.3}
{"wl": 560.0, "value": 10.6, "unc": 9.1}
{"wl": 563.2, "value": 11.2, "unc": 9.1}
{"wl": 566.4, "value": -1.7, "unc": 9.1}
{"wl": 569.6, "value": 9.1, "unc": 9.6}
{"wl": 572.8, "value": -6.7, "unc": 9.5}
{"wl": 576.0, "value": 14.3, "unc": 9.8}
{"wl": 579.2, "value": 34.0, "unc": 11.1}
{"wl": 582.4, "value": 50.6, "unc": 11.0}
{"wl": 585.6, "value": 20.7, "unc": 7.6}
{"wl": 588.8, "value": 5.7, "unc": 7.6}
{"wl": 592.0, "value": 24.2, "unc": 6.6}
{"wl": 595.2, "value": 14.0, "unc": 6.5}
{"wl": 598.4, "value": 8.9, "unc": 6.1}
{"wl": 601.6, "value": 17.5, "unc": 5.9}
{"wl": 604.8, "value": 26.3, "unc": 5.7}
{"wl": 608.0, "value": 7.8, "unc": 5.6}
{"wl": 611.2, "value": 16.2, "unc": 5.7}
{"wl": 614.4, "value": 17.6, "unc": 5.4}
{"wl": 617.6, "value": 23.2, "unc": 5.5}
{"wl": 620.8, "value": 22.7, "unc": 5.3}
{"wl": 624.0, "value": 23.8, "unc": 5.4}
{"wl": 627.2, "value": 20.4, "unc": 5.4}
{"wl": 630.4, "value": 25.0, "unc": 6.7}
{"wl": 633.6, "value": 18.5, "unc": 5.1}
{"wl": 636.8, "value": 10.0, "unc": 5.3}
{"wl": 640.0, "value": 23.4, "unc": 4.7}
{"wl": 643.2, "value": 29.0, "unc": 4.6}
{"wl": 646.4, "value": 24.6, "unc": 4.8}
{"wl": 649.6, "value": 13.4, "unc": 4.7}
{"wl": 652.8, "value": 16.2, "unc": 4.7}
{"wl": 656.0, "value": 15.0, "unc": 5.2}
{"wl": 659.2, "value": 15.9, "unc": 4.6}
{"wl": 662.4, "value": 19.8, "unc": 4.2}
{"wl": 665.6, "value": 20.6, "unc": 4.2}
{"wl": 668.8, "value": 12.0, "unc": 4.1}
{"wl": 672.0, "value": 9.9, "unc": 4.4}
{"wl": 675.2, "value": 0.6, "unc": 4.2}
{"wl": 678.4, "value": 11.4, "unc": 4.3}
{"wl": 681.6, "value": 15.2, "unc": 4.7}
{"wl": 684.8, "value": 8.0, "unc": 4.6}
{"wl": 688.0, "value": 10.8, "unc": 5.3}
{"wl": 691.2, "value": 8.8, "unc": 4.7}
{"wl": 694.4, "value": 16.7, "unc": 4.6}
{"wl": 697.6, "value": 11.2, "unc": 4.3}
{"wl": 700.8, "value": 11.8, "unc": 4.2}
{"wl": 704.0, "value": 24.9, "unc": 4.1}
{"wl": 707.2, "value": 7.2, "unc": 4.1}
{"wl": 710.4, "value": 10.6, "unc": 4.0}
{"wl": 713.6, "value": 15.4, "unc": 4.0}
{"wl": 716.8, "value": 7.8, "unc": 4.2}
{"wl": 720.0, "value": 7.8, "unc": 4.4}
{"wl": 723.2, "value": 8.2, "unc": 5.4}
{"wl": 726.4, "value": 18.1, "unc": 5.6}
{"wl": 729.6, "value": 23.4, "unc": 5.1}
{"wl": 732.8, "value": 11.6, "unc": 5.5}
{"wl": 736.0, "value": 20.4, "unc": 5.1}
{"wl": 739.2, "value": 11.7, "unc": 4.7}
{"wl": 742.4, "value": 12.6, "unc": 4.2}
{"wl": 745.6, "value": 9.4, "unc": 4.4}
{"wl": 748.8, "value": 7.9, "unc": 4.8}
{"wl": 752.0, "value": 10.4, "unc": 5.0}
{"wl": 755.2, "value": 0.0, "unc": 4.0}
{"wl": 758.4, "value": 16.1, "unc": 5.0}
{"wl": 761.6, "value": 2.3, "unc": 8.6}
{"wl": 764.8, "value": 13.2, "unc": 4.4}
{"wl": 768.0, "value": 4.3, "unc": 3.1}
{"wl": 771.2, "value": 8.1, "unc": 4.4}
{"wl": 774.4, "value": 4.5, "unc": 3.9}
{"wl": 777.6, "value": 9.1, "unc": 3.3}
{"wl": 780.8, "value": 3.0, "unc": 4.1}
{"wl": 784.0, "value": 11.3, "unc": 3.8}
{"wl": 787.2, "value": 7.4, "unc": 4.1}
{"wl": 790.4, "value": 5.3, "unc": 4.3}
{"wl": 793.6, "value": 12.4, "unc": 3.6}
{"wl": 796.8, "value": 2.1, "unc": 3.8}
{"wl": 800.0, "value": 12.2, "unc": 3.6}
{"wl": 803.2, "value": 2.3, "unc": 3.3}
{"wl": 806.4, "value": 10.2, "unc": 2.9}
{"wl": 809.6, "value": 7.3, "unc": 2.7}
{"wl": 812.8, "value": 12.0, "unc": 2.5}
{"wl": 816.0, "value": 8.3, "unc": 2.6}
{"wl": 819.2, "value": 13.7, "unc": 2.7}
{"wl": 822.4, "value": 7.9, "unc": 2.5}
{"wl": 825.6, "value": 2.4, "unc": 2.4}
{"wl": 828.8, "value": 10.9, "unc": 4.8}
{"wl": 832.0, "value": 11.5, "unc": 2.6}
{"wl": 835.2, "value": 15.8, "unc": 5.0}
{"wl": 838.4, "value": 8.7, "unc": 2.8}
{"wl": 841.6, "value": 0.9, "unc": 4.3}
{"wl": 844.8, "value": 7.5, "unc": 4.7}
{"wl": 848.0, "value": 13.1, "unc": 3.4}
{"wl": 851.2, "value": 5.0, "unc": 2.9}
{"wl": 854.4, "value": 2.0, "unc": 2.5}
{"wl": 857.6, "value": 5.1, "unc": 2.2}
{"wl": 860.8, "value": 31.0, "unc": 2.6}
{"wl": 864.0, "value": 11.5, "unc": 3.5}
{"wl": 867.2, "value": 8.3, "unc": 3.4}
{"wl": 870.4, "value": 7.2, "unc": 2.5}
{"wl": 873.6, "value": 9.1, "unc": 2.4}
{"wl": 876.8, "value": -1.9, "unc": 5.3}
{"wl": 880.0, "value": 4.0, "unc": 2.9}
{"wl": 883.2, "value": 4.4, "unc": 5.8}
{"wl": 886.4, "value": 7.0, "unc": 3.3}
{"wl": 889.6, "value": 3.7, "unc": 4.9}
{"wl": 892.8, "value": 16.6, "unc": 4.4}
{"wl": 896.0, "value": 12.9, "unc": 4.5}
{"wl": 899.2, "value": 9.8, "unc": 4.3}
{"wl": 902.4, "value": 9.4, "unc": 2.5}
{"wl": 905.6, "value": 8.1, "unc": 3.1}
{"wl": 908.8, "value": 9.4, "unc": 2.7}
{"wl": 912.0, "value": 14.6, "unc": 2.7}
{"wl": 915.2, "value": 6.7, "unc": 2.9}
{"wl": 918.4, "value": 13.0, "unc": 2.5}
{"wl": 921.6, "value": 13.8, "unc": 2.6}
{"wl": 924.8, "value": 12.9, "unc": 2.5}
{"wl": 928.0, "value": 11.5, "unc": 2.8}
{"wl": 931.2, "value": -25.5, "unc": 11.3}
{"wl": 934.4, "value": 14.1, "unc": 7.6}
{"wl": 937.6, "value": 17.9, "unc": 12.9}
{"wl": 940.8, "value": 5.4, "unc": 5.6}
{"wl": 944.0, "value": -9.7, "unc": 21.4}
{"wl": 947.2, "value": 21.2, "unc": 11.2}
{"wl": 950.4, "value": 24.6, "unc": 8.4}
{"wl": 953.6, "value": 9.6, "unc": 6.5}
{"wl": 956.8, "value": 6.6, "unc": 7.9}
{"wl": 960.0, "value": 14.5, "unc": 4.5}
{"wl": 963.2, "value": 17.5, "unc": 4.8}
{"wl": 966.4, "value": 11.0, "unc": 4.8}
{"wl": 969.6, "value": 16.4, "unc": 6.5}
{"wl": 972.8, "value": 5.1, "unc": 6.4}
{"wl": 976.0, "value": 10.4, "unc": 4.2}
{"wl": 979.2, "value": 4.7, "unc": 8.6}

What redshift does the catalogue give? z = 1.31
